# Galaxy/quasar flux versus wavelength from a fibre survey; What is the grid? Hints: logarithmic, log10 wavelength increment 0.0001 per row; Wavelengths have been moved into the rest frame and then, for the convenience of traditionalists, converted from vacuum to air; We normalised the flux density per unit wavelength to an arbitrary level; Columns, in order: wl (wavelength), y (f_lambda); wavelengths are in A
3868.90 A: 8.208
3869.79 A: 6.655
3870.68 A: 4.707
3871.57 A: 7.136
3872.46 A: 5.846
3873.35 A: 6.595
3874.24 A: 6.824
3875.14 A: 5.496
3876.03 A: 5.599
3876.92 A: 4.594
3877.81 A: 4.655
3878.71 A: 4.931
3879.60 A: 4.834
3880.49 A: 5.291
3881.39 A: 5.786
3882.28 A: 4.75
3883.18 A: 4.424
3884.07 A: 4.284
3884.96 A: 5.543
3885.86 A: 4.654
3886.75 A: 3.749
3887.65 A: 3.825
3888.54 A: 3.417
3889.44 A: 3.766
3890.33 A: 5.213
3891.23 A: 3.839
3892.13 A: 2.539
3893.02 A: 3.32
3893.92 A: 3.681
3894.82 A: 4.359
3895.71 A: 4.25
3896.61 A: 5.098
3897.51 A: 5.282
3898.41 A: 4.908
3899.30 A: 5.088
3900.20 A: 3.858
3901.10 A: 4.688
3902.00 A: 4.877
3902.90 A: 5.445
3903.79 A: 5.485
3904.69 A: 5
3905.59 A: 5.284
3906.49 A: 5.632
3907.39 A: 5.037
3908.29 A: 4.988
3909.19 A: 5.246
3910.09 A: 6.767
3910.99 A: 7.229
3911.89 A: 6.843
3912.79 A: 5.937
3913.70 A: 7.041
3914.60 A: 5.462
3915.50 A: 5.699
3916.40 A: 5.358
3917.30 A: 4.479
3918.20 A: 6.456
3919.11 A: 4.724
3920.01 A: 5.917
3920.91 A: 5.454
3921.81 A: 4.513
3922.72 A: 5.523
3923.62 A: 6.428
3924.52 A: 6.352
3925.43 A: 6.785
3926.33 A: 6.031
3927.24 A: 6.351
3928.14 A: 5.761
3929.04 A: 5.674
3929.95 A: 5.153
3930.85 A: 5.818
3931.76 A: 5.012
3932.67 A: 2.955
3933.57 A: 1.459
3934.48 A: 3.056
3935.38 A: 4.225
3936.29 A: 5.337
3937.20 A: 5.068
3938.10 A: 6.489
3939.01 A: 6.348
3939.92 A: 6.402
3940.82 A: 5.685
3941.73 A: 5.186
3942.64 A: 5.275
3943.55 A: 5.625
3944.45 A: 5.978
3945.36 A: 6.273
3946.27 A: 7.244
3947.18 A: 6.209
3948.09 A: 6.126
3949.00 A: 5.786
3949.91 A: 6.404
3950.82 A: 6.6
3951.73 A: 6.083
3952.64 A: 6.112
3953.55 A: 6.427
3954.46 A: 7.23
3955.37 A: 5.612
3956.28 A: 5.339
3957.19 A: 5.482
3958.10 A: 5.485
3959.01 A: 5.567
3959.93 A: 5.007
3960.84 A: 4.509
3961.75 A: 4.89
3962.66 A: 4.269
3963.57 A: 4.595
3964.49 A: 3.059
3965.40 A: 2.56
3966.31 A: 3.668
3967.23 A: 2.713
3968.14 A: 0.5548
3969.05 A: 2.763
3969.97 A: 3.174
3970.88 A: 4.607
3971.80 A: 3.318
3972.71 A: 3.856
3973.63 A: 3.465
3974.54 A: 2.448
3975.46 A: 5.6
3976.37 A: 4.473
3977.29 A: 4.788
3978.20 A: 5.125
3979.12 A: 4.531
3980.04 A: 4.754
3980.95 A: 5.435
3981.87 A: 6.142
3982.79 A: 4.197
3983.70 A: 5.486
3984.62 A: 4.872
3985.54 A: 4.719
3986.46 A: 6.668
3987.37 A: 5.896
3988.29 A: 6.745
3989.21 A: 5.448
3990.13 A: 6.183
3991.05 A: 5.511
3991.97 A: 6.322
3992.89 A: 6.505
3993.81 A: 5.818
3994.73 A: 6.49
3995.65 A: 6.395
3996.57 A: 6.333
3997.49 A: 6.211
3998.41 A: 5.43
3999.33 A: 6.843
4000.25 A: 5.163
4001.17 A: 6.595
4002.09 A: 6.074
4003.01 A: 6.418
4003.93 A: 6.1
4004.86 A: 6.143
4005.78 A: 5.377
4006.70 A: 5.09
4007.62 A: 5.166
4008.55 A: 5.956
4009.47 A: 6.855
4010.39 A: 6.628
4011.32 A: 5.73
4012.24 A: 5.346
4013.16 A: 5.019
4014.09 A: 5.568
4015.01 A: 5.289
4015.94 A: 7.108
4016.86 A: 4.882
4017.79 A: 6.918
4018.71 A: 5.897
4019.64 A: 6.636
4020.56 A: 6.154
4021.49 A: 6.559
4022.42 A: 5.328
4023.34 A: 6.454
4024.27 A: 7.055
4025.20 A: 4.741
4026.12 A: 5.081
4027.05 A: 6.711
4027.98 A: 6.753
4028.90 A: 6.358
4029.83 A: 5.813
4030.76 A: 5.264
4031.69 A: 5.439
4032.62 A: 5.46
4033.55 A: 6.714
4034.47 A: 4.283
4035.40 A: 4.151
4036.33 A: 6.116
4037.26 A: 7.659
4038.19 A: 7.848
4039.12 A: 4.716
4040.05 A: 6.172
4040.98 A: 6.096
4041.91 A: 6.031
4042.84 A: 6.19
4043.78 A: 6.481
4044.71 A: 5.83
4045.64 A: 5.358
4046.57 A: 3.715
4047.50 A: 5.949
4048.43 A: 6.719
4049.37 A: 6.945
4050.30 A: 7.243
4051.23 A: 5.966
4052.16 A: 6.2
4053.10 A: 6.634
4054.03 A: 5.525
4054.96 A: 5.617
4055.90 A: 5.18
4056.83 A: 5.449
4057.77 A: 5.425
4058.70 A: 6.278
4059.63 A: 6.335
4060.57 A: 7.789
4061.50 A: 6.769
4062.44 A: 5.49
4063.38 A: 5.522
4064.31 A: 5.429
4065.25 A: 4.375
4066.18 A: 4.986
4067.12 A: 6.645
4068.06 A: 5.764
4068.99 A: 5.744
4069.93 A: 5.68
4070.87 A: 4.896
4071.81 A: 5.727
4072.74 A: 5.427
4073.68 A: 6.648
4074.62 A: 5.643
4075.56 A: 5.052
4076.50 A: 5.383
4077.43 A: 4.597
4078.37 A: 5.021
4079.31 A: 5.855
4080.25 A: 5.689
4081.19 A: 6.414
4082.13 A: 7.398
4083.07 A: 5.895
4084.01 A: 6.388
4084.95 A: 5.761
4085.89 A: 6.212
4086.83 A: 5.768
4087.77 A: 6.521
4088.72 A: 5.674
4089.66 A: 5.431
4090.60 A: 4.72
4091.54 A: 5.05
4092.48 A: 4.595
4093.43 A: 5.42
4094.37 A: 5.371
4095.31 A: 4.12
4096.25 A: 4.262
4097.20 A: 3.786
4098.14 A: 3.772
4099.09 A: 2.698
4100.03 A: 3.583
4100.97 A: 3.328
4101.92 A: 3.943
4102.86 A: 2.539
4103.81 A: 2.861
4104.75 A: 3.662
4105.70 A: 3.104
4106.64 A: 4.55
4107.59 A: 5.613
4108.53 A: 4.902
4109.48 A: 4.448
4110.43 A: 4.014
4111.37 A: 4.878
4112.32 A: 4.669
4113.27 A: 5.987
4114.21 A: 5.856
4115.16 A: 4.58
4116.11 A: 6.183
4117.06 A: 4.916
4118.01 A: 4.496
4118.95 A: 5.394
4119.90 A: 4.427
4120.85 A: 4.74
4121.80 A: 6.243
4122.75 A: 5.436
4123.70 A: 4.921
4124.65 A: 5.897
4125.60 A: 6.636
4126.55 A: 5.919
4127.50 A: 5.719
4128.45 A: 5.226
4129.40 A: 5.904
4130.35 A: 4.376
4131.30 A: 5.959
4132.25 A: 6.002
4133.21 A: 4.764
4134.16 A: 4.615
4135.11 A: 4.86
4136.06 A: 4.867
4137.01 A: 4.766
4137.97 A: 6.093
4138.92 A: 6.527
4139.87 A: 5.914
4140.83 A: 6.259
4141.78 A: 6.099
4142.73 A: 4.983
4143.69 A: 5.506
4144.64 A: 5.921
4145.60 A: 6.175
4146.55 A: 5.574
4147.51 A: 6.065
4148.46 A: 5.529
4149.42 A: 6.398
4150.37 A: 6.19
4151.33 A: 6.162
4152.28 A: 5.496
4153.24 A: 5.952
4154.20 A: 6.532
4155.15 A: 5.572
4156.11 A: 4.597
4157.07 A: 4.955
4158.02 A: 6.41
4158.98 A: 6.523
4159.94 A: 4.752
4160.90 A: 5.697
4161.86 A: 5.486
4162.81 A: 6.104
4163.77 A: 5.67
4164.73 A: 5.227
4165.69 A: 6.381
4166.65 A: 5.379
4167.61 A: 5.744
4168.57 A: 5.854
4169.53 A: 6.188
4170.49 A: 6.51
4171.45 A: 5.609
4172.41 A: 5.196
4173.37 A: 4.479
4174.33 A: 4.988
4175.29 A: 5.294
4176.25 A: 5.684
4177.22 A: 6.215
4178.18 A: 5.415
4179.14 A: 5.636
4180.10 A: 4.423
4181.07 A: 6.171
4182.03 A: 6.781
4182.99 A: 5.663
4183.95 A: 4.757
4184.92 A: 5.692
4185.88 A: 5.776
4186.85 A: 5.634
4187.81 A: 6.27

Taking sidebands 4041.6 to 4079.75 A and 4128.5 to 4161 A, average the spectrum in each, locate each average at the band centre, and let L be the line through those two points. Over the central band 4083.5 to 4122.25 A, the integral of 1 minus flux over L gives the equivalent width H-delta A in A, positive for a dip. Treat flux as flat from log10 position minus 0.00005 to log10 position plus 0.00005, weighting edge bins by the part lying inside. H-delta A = 6.6 A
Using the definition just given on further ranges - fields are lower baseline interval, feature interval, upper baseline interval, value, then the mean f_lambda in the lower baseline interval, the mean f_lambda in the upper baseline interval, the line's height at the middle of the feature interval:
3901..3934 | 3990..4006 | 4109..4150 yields -1.9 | 5.49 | 5.44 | 5.47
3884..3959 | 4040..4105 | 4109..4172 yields 0.5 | 5.32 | 5.56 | 5.48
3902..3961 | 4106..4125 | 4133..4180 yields 1.9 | 5.62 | 5.65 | 5.64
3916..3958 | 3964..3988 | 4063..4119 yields 5.5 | 5.6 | 5.04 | 5.46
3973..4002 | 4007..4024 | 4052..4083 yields -1.2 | 5.5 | 5.77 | 5.6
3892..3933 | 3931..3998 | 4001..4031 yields 6.5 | 5.33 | 5.97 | 5.65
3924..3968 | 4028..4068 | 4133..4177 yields -3.3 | 5.28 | 5.65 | 5.46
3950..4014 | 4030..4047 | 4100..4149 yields -1.9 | 5.23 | 5.12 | 5.19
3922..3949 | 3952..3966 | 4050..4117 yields 1.0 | 5.51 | 5.26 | 5.47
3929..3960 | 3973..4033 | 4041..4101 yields -1.8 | 5.54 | 5.57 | 5.55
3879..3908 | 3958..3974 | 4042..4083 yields 4.3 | 4.61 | 5.84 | 5.13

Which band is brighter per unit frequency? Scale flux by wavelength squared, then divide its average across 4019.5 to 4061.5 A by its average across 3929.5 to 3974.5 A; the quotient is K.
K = 1.29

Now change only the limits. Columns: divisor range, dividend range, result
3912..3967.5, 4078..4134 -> 1.01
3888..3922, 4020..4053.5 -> 1.27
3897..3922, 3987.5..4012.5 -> 1.16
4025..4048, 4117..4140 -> 0.97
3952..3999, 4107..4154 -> 1.19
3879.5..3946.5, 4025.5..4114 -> 1.14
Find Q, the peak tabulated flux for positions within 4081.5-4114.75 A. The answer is 7.398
